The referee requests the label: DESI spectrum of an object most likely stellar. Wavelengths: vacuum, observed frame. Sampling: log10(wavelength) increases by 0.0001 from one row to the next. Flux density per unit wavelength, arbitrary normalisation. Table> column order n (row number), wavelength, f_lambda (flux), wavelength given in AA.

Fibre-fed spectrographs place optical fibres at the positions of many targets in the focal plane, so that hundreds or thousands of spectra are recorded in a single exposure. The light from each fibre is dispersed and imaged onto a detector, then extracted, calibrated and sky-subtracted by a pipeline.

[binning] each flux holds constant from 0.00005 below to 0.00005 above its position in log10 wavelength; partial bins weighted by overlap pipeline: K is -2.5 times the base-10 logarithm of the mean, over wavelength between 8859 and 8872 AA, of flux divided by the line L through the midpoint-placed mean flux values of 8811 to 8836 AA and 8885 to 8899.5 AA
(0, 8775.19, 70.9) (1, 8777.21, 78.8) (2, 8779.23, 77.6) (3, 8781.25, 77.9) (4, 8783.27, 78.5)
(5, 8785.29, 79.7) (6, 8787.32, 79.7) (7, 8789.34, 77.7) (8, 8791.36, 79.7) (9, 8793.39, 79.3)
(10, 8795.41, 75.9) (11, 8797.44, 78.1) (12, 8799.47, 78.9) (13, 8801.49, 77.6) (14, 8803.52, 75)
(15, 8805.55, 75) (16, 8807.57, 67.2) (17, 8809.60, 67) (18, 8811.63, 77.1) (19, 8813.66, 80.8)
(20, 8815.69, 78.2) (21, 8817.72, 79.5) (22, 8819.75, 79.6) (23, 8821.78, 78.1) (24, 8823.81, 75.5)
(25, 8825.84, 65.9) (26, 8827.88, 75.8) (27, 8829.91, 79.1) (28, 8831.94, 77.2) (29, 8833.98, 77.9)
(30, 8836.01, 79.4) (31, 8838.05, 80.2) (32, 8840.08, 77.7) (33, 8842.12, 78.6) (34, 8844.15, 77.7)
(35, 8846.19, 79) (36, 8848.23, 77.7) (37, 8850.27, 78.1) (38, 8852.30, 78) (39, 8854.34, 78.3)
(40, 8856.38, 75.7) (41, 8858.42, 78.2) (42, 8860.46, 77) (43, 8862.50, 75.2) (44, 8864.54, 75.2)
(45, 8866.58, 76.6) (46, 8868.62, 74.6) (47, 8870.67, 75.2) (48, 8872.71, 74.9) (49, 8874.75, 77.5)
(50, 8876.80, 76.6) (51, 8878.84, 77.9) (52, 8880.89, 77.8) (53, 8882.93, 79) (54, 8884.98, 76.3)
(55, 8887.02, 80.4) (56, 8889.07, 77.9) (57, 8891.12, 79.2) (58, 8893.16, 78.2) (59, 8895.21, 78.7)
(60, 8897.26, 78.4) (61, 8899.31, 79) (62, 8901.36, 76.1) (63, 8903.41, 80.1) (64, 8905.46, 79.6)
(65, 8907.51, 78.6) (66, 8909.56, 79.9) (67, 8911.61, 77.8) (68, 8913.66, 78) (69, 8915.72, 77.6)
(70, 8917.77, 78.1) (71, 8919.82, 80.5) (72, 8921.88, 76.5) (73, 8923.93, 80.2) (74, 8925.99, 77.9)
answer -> 0.033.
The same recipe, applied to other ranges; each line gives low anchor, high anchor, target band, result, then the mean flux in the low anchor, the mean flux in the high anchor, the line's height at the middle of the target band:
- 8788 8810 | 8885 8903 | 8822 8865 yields 0.000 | 75.9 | 78.4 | 77.1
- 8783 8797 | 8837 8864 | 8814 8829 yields 0.026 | 78.6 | 77.8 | 78.2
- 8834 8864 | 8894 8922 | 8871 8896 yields 0.006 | 77.9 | 78.5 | 78.3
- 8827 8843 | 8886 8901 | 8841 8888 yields 0.018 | 78.3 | 78.7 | 78.5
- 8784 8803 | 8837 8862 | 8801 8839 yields 0.030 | 78.4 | 78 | 78.2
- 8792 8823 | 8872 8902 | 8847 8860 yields -0.005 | 76.5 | 77.9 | 77.3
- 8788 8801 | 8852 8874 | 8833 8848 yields -0.024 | 78.3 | 76.2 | 76.9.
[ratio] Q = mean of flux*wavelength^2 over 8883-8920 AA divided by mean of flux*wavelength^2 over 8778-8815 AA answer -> 1.05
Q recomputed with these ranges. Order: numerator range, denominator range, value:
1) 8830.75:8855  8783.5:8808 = 1.02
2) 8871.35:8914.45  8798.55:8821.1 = 1.05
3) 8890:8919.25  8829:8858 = 1.02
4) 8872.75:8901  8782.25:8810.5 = 1.04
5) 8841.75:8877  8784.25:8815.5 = 1.02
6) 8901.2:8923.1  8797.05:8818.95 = 1.06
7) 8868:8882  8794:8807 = 1.02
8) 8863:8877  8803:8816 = 1.04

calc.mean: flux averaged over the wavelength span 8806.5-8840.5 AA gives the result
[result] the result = 76.2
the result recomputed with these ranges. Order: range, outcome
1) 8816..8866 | 77.3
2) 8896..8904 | 78.3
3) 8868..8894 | 77.4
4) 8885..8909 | 78.7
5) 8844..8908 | 77.6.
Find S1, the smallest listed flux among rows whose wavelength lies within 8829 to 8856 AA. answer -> 77.2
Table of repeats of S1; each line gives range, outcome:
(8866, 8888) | 74.6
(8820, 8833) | 65.9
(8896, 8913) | 76.1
